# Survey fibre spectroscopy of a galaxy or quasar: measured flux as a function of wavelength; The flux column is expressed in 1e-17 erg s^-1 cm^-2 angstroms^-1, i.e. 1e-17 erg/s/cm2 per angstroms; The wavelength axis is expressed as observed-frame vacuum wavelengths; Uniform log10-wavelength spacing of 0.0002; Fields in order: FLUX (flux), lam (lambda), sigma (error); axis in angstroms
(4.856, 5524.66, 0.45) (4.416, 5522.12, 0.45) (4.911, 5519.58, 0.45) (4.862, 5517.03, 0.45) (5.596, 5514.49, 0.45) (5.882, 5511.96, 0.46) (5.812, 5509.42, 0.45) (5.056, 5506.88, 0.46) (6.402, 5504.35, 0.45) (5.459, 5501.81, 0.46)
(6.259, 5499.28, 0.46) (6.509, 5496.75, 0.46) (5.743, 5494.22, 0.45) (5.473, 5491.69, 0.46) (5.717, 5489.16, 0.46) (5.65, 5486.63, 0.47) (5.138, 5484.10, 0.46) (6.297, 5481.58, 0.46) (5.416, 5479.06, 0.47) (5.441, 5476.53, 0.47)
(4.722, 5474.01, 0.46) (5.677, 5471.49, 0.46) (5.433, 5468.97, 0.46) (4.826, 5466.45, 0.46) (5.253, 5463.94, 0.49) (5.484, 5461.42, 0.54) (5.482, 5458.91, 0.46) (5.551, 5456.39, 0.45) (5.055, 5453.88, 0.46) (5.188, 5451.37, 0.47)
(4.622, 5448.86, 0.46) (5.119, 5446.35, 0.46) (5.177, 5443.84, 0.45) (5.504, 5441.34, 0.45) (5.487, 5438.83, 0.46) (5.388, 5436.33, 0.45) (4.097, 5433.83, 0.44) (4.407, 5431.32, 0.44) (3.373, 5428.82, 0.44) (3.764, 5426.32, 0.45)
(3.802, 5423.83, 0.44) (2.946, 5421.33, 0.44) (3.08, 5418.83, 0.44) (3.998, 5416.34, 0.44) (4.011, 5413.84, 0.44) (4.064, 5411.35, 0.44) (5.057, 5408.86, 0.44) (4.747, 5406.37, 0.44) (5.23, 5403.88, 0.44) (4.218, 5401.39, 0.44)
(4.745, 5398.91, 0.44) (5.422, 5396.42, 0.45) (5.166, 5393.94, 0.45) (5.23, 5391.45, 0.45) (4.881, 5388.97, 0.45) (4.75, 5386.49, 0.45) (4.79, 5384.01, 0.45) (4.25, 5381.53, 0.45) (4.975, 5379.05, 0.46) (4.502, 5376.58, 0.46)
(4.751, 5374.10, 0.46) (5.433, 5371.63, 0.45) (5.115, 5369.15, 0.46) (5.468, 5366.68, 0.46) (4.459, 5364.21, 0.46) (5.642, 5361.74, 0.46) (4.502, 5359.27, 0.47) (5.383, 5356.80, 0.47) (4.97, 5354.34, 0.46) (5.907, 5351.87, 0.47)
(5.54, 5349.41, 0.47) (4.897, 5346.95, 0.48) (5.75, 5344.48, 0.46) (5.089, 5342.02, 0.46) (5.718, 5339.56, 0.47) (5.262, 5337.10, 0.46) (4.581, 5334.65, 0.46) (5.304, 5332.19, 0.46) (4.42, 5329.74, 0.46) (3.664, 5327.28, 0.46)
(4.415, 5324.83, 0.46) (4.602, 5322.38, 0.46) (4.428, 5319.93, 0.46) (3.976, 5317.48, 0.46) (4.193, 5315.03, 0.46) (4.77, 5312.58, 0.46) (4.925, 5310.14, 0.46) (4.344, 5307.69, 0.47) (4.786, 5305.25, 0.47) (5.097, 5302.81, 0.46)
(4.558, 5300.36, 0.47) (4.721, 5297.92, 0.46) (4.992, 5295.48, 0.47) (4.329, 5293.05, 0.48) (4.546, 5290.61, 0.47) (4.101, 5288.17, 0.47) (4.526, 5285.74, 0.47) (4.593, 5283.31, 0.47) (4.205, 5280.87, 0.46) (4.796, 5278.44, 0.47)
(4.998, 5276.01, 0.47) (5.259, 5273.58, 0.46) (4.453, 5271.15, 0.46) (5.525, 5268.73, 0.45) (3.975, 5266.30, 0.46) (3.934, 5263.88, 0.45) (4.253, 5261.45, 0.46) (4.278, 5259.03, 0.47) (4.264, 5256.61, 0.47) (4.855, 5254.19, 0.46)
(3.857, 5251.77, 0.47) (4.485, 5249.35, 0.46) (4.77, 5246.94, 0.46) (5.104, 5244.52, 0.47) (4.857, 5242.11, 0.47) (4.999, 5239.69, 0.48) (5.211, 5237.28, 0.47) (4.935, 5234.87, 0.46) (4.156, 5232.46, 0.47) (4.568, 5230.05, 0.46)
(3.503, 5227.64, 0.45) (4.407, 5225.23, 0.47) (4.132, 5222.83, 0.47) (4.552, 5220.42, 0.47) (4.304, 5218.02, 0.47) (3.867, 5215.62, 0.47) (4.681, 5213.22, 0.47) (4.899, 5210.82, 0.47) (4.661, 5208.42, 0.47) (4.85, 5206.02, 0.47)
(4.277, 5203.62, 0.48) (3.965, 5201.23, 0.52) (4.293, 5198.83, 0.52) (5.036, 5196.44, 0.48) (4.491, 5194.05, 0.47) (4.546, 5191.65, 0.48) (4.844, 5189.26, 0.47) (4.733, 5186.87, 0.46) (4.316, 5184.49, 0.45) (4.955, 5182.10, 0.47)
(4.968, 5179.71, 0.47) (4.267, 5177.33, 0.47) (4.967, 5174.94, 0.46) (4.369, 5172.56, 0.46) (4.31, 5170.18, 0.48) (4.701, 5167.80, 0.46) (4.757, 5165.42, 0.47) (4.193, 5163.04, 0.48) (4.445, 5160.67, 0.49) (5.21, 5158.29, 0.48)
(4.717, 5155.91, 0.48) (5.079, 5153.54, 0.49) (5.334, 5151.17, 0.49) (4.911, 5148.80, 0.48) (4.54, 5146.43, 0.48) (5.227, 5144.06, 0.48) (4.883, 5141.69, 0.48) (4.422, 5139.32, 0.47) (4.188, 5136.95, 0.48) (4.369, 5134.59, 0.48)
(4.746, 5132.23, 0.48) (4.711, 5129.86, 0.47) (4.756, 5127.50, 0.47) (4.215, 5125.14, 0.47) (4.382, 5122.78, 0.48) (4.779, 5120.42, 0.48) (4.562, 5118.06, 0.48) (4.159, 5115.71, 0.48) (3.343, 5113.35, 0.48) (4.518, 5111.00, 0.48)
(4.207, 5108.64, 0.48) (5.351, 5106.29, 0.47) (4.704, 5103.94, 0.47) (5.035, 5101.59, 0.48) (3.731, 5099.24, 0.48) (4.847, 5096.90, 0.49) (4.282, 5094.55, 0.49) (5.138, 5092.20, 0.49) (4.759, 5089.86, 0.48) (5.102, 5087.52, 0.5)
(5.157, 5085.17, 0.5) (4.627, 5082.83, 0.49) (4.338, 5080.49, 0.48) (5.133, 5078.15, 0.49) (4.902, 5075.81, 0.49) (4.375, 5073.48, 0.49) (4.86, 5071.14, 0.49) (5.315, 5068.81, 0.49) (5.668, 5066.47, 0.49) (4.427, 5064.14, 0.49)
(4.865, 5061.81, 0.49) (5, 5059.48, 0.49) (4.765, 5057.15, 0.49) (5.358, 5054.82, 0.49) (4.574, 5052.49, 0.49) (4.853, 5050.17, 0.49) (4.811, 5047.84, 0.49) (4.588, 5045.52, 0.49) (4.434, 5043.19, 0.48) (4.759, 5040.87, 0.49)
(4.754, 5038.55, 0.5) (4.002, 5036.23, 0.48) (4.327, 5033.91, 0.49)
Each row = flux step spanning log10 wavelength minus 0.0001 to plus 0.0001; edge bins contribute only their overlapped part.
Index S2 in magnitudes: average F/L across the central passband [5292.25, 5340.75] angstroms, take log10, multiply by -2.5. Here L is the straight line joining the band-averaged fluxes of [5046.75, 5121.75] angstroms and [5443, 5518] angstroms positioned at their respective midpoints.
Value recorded 0.11 mag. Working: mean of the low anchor 4.73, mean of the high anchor 5.48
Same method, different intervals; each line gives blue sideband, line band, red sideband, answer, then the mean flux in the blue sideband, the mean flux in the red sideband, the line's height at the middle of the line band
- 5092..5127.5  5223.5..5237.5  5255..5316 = 0.036 mag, 4.47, 4.58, 4.55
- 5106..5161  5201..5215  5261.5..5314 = 0.013 mag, 4.62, 4.63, 4.62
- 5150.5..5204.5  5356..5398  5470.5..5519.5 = 0.059 mag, 4.64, 5.62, 5.25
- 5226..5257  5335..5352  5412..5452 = -0.203 mag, 4.59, 4.36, 4.46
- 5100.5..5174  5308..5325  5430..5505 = 0.130 mag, 4.62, 5.39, 5.04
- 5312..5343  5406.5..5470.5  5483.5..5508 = 0.159 mag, 4.64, 5.76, 5.38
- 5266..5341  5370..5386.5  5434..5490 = 0.040 mag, 4.66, 5.32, 4.97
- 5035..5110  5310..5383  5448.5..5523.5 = 0.070 mag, 4.77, 5.45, 5.22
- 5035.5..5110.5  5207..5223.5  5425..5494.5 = 0.106 mag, 4.77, 5.15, 4.91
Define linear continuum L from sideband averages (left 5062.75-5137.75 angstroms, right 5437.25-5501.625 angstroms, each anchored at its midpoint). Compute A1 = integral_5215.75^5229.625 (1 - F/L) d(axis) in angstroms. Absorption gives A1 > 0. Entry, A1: 2.1 angstroms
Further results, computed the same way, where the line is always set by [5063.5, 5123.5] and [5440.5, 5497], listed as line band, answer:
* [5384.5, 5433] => 8.4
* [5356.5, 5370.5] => 0.3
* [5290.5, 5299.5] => 0.7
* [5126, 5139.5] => 0.6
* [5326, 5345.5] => 0.7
